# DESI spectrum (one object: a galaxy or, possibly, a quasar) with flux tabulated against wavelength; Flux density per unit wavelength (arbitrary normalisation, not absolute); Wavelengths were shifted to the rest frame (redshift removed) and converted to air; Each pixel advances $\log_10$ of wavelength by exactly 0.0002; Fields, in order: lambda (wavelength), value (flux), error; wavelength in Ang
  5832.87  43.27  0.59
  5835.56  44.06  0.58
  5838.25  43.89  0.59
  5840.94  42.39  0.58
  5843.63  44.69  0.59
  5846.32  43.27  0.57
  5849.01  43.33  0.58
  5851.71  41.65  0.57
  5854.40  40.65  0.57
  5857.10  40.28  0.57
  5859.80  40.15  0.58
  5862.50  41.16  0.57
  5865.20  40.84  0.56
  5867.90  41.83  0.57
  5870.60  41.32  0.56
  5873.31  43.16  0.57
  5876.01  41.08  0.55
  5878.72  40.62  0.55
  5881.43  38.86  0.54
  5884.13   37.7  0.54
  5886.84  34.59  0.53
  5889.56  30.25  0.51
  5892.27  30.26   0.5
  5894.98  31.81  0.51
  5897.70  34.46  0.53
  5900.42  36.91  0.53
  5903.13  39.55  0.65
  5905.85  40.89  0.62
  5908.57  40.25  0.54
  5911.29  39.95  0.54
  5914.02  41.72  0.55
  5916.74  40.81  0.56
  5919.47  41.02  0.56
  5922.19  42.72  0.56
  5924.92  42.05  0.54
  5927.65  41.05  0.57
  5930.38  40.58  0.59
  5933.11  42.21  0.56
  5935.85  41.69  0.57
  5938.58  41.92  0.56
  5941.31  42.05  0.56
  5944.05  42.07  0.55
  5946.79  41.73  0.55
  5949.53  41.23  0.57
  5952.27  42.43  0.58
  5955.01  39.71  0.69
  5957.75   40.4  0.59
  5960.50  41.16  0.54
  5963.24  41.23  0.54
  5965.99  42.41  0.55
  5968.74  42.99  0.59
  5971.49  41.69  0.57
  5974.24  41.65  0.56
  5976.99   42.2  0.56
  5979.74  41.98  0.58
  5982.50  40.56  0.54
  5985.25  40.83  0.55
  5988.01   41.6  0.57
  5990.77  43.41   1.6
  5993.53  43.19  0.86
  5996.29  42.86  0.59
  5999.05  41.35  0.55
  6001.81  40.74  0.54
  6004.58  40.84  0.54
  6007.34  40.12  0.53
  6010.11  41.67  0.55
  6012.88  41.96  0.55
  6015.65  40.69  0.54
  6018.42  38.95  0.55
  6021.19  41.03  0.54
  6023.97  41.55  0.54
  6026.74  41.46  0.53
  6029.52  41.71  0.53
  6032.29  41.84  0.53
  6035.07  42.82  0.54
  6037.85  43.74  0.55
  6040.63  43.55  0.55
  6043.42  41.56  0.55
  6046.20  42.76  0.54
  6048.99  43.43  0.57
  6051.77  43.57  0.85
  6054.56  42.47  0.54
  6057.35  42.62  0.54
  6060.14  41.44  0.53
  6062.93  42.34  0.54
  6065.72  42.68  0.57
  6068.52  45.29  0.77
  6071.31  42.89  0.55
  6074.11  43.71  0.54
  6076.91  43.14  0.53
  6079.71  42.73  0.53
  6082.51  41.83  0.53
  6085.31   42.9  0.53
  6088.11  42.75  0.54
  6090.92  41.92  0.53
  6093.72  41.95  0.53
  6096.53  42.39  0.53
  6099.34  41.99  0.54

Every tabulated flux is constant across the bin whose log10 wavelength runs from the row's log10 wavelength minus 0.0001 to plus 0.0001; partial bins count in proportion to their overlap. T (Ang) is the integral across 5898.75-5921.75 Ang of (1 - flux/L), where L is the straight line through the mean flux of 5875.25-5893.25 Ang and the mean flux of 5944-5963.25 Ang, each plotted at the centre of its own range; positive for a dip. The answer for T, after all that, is -1.28 Ang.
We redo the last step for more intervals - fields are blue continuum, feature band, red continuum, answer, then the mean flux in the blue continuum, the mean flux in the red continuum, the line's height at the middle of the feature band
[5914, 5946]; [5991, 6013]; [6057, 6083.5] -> 0.3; 41.7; 42.9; 42.3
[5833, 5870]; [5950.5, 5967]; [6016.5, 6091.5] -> 0.4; 42.2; 42.5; 42.3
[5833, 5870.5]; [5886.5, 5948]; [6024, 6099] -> 4.5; 42.2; 42.6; 42.3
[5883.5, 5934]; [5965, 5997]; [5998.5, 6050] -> -1.3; 38.3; 41.7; 40.4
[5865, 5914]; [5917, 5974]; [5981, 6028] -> -2.8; 38.1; 41.3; 39.7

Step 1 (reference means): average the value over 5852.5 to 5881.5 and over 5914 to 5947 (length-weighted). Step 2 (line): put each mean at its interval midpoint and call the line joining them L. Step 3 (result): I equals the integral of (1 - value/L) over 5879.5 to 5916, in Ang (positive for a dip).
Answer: 4.0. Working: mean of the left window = 41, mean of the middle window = 36.8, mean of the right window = 41.7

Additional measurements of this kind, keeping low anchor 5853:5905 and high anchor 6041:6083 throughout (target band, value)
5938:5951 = -0.6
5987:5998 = -0.4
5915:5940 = -1.3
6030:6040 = -0.1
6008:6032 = 0.4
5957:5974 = -0.5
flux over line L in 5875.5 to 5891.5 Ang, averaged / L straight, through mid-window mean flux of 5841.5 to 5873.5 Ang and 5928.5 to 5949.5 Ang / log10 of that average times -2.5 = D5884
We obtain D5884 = 0.14 mag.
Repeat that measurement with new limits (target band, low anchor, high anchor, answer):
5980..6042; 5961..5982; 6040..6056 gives 0.02 mag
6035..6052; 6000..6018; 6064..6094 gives -0.03 mag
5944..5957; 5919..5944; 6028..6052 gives 0.02 mag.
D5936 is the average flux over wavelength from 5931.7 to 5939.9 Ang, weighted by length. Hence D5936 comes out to 41.9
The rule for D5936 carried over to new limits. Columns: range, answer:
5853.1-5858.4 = 40.4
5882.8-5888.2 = 36.1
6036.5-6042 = 43.7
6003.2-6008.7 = 40.5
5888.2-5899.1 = 31.7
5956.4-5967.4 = 41.3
